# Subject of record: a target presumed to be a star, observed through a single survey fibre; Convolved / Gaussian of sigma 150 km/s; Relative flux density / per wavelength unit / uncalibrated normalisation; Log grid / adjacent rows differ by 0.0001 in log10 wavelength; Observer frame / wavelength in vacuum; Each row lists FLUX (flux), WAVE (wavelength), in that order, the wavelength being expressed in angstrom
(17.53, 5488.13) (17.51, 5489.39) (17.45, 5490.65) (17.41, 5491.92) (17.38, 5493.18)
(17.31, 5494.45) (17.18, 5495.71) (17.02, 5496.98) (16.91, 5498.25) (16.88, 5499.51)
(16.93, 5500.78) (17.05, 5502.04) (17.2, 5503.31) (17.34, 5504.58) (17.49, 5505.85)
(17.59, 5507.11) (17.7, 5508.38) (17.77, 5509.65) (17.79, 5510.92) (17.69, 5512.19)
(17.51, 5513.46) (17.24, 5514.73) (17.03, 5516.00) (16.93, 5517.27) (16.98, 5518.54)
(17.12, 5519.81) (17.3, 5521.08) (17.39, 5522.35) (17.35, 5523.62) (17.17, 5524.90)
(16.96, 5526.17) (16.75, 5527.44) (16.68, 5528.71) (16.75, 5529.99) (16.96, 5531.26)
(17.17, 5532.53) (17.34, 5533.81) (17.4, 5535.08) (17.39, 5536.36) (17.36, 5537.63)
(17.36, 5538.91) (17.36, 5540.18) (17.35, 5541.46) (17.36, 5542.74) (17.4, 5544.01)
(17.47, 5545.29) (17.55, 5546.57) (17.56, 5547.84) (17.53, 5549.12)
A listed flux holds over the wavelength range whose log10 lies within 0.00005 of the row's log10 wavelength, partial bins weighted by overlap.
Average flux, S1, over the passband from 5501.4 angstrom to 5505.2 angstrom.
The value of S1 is 17.2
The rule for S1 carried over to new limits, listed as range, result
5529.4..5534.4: 17.1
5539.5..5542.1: 17.4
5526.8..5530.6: 16.7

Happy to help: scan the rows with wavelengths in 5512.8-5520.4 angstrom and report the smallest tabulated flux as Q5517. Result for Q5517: 16.93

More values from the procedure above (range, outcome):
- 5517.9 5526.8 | 16.96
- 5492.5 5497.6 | 17.02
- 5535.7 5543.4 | 17.35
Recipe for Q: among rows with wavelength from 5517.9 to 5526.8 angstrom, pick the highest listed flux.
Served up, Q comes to 17.39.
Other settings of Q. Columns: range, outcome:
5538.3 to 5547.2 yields 17.55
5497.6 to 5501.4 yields 16.93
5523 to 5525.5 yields 17.35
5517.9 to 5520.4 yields 17.12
